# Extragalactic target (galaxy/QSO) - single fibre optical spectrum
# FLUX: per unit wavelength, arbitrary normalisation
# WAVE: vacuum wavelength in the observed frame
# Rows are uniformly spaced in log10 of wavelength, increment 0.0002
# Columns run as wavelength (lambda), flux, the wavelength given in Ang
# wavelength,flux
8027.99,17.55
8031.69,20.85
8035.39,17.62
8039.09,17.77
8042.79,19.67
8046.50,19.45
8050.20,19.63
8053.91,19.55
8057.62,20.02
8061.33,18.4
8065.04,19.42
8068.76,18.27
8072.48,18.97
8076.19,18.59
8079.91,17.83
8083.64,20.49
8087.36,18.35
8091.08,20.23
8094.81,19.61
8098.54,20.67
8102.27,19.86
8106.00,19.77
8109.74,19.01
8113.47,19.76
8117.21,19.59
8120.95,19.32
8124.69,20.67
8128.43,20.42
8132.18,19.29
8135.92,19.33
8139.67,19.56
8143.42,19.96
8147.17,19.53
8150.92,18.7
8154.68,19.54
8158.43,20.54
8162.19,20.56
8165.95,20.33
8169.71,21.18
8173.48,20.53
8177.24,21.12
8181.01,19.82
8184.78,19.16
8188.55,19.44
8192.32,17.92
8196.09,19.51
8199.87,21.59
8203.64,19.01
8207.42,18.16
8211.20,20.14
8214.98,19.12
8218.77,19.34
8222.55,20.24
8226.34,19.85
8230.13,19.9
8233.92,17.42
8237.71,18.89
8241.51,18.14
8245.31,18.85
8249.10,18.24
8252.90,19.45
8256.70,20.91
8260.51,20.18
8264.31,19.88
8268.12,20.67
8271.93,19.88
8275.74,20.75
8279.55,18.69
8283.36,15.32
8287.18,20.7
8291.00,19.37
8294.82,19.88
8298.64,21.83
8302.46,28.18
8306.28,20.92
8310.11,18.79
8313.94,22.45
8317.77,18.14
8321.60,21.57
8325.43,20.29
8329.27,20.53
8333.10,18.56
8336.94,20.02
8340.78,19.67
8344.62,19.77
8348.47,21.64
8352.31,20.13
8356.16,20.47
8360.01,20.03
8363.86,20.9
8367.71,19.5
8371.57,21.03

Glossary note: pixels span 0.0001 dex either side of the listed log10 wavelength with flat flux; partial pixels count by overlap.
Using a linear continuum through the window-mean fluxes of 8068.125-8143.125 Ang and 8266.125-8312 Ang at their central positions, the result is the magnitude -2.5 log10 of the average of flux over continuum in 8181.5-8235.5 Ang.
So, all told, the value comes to 0.04 mag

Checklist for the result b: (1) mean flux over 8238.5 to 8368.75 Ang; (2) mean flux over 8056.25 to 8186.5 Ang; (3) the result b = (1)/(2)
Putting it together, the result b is 1.02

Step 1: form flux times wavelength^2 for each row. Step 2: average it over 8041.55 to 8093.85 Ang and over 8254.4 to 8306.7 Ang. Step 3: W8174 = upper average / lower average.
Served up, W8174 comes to 1.12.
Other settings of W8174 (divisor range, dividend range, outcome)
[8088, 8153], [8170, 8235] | 1.02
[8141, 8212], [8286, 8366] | 1.08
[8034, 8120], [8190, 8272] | 1.05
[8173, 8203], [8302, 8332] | 1.09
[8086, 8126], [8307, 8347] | 1.07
